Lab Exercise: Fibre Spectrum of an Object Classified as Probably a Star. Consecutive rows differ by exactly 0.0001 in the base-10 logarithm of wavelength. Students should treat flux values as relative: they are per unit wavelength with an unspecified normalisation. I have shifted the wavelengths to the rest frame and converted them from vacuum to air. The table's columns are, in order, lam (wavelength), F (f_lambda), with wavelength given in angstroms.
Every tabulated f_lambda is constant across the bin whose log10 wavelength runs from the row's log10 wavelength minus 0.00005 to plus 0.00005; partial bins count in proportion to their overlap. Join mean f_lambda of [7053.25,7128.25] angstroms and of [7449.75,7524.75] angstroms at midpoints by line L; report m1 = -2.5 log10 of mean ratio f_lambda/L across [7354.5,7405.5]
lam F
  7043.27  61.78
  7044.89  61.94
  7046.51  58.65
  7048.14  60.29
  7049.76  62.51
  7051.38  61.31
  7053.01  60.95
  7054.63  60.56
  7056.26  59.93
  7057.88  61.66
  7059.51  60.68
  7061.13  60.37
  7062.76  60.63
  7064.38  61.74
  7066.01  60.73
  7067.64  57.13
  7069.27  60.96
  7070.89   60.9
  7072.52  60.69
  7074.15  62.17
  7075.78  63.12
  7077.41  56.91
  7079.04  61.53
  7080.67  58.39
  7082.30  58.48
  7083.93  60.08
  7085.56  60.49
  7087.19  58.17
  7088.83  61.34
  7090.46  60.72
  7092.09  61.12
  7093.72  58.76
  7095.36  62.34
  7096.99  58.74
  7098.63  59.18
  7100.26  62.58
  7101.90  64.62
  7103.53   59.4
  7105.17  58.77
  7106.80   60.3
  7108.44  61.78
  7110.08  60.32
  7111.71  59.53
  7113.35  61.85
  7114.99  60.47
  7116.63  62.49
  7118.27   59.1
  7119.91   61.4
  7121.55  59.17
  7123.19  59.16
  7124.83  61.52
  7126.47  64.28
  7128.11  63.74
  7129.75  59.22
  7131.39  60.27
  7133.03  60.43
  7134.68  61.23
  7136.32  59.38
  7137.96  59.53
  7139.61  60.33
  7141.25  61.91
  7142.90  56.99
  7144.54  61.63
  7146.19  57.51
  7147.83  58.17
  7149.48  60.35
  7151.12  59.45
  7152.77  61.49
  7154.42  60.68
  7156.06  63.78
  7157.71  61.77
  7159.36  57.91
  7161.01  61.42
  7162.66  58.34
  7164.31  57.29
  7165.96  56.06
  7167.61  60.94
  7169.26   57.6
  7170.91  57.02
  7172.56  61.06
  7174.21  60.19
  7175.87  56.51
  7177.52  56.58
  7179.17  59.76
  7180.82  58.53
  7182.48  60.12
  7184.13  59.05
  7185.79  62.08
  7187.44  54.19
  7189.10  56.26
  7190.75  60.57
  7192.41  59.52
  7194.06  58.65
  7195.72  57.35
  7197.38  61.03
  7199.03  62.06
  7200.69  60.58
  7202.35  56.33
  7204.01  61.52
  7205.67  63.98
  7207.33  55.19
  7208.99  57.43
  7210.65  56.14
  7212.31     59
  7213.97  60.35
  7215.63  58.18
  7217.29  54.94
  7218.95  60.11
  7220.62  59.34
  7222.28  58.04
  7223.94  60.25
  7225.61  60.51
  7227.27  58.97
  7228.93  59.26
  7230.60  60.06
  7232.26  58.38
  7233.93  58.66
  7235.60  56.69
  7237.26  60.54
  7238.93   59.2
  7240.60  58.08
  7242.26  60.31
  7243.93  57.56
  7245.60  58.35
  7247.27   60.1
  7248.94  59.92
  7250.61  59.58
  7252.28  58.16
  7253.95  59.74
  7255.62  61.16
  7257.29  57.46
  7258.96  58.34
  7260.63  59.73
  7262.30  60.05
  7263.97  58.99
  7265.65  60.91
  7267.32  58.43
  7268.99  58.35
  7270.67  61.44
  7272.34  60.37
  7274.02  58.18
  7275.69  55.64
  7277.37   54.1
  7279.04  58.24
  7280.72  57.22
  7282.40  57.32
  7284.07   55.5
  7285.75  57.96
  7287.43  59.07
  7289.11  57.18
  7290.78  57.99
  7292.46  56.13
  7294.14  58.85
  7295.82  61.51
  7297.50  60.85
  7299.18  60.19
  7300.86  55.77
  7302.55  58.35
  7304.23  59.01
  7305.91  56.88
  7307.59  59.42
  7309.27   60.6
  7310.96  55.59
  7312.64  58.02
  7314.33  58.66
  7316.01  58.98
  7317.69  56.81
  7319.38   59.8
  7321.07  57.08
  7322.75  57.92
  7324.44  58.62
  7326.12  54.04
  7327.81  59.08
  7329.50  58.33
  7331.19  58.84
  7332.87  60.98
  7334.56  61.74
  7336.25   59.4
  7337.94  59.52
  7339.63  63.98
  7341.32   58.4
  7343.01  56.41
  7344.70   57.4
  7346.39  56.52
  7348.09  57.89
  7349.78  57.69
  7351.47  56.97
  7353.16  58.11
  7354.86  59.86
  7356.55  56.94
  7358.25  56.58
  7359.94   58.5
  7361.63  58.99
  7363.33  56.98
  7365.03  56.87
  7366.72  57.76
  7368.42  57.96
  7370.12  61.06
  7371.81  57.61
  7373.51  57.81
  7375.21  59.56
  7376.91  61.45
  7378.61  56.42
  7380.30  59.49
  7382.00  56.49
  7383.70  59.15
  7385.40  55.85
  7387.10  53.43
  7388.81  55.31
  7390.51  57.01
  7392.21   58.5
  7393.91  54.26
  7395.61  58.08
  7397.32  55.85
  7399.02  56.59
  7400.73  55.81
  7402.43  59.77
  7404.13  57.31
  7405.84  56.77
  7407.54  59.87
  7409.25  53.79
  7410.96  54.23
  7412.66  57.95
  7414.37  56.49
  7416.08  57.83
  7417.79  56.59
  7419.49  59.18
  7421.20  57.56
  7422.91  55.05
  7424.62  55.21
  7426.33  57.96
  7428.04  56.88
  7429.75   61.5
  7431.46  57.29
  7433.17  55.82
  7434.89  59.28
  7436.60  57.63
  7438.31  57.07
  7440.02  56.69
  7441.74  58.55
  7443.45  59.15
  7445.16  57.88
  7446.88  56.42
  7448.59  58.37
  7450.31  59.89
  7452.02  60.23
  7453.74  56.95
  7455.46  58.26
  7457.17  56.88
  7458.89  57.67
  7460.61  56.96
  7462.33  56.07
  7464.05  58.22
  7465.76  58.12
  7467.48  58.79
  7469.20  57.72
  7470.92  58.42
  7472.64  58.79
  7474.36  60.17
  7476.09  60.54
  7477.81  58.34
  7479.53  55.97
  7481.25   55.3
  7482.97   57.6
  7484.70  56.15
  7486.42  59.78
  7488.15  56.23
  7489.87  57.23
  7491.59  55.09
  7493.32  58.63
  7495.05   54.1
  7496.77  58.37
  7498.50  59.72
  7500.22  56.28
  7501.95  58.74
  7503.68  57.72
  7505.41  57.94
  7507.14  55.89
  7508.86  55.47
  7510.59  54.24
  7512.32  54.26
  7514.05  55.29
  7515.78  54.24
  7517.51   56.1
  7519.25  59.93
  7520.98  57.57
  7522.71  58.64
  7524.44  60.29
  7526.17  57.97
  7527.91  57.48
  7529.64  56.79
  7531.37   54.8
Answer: 0.01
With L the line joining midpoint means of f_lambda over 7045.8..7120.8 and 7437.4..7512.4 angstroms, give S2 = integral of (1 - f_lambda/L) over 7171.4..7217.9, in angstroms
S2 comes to 0.7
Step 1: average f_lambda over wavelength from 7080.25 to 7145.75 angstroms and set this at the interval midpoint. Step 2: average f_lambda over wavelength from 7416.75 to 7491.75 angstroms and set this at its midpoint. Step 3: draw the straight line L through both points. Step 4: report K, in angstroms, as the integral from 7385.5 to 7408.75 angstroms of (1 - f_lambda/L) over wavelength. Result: 0.6 angstroms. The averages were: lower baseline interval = 60.5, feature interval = 56.7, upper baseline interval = 57.7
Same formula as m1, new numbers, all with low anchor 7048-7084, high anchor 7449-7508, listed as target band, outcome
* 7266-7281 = 0.02 mag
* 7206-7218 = 0.04 mag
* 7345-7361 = 0.02 mag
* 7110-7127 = -0.01 mag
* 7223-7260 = 0.00 mag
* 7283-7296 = 0.02 mag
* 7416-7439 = 0.01 mag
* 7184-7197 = 0.02 mag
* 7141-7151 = 0.01 mag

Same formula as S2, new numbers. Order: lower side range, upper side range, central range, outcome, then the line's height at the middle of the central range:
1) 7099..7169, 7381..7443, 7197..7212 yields 0.1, 59.5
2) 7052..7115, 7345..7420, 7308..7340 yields -0.4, 58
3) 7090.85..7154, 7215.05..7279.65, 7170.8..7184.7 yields 0.2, 59.8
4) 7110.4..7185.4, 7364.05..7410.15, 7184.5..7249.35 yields 0.2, 59.2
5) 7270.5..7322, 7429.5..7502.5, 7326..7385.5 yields -0.4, 58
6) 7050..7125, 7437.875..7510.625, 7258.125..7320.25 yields 0.6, 59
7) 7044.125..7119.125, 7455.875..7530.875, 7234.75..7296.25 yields 0.5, 59.1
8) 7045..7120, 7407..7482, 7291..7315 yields 0.1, 58.8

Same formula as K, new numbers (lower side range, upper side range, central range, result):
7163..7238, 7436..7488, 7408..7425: 0.5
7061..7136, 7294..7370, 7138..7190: 0.7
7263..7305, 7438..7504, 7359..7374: 0.0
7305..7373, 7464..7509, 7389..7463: 0.7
